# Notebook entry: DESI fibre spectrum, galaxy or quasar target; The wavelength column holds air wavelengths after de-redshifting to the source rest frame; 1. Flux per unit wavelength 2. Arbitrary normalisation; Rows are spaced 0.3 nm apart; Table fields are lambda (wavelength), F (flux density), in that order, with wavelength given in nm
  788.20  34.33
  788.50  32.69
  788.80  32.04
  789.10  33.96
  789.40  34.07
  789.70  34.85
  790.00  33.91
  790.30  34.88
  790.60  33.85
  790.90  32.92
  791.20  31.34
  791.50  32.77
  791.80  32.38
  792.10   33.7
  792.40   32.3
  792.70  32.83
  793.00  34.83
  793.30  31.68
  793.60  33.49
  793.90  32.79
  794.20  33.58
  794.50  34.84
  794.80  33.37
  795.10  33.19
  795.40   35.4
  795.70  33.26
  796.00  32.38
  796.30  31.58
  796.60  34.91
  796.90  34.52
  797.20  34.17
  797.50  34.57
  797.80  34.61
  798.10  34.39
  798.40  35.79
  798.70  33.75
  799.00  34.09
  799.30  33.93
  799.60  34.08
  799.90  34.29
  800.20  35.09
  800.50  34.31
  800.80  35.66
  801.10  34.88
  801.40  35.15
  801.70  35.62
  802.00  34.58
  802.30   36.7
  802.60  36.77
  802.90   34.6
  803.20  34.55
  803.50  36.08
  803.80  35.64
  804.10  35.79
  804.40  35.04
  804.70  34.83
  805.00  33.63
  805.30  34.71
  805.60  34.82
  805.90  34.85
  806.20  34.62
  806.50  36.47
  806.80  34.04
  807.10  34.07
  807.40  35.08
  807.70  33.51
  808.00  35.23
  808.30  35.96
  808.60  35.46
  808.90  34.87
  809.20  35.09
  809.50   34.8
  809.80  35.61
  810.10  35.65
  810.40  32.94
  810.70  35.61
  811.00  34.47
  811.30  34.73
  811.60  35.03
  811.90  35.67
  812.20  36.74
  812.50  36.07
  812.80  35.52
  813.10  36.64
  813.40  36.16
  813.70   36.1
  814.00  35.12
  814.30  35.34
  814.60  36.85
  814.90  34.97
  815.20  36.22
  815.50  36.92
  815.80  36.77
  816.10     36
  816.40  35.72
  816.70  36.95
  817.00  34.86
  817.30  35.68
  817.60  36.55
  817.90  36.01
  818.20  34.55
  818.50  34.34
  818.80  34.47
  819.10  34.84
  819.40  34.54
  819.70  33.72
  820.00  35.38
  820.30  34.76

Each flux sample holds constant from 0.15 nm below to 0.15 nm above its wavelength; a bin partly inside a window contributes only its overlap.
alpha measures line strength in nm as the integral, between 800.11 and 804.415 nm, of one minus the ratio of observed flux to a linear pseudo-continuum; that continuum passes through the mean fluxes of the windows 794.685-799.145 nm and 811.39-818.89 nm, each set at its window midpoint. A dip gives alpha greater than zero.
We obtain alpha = -0.11 nm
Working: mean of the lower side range 34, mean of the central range 35.4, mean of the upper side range 35.8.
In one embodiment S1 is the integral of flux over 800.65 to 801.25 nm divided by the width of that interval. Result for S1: 35.3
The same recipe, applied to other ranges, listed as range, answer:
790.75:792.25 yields 32.6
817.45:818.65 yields 35.4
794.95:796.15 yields 33.6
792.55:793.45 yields 33.1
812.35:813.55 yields 36.1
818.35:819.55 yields 34.5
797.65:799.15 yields 34.5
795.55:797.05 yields 33.3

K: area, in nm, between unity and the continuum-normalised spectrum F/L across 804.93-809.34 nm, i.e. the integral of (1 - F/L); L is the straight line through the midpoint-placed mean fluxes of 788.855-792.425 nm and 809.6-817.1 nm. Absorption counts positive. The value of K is 0.03 nm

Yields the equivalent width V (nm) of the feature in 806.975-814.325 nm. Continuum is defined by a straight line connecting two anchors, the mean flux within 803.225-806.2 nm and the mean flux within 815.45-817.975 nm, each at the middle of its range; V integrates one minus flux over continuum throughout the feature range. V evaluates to 0.06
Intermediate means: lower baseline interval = 35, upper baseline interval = 36.1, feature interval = 35.3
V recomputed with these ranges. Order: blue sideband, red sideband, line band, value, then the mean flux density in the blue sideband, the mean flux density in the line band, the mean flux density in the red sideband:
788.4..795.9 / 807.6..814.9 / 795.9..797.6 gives 0.01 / 33.4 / 33.7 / 35.4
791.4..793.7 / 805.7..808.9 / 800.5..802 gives -0.04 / 33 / 35.2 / 34.9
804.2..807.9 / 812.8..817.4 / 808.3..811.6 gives 0.02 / 34.7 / 35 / 36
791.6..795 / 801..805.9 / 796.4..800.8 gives -0.03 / 33.2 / 34.5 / 35.2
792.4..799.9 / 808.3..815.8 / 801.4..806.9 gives -0.08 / 33.8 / 35.2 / 35.6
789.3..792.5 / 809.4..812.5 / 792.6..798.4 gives 0.00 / 33.4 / 33.8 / 35.2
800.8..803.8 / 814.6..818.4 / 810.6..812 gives 0.03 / 35.5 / 35.1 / 35.9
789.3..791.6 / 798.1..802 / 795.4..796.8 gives 0.04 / 33.6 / 33.3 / 34.7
